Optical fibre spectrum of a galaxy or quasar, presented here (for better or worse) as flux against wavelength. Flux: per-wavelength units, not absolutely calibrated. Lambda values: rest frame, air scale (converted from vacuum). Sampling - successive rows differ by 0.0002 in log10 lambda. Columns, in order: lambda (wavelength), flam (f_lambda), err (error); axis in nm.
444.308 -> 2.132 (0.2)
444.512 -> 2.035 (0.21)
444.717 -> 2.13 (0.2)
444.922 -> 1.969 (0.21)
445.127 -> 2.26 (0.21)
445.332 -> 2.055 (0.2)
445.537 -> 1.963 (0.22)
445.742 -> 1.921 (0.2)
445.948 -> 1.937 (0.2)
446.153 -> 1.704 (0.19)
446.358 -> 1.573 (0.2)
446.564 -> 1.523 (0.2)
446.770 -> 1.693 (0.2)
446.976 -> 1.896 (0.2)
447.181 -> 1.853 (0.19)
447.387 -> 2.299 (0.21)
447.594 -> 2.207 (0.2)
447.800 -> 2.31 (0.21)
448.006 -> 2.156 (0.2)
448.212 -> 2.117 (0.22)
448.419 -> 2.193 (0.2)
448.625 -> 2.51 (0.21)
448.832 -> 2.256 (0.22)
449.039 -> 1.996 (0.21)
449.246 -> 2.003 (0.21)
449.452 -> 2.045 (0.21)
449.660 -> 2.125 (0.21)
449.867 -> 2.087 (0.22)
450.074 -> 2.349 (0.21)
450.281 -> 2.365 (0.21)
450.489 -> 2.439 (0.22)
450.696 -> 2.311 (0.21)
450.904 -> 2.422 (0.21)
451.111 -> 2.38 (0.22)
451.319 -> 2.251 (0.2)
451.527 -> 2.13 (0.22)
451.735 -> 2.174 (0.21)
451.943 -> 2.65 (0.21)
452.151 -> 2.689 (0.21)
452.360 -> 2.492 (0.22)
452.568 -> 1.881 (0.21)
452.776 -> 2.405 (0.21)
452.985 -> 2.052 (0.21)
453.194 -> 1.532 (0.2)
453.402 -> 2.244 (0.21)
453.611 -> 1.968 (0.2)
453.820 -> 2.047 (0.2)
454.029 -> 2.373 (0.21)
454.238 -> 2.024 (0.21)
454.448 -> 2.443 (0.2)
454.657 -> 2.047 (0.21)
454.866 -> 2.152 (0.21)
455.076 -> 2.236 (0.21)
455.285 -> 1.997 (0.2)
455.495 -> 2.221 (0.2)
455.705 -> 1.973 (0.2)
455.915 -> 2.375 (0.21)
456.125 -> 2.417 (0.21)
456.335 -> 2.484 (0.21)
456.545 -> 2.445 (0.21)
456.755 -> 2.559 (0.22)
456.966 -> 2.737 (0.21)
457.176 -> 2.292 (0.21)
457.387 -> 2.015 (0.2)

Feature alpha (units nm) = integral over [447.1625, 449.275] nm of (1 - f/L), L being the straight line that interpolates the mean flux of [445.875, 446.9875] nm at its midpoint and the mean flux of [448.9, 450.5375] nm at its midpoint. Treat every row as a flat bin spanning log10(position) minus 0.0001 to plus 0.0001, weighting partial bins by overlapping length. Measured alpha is -0.26 nm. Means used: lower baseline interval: 1.7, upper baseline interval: 2.17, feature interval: 2.19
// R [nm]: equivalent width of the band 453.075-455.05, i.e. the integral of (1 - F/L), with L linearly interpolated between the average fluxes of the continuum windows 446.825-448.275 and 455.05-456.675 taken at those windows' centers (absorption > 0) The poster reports 0.13 nm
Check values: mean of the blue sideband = 2.11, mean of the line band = 2.1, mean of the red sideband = 2.28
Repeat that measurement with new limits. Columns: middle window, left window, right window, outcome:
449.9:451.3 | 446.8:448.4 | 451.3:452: -0.074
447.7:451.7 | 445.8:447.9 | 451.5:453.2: -0.278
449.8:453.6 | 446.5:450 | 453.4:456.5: -0.212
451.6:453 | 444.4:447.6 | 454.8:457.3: -0.110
